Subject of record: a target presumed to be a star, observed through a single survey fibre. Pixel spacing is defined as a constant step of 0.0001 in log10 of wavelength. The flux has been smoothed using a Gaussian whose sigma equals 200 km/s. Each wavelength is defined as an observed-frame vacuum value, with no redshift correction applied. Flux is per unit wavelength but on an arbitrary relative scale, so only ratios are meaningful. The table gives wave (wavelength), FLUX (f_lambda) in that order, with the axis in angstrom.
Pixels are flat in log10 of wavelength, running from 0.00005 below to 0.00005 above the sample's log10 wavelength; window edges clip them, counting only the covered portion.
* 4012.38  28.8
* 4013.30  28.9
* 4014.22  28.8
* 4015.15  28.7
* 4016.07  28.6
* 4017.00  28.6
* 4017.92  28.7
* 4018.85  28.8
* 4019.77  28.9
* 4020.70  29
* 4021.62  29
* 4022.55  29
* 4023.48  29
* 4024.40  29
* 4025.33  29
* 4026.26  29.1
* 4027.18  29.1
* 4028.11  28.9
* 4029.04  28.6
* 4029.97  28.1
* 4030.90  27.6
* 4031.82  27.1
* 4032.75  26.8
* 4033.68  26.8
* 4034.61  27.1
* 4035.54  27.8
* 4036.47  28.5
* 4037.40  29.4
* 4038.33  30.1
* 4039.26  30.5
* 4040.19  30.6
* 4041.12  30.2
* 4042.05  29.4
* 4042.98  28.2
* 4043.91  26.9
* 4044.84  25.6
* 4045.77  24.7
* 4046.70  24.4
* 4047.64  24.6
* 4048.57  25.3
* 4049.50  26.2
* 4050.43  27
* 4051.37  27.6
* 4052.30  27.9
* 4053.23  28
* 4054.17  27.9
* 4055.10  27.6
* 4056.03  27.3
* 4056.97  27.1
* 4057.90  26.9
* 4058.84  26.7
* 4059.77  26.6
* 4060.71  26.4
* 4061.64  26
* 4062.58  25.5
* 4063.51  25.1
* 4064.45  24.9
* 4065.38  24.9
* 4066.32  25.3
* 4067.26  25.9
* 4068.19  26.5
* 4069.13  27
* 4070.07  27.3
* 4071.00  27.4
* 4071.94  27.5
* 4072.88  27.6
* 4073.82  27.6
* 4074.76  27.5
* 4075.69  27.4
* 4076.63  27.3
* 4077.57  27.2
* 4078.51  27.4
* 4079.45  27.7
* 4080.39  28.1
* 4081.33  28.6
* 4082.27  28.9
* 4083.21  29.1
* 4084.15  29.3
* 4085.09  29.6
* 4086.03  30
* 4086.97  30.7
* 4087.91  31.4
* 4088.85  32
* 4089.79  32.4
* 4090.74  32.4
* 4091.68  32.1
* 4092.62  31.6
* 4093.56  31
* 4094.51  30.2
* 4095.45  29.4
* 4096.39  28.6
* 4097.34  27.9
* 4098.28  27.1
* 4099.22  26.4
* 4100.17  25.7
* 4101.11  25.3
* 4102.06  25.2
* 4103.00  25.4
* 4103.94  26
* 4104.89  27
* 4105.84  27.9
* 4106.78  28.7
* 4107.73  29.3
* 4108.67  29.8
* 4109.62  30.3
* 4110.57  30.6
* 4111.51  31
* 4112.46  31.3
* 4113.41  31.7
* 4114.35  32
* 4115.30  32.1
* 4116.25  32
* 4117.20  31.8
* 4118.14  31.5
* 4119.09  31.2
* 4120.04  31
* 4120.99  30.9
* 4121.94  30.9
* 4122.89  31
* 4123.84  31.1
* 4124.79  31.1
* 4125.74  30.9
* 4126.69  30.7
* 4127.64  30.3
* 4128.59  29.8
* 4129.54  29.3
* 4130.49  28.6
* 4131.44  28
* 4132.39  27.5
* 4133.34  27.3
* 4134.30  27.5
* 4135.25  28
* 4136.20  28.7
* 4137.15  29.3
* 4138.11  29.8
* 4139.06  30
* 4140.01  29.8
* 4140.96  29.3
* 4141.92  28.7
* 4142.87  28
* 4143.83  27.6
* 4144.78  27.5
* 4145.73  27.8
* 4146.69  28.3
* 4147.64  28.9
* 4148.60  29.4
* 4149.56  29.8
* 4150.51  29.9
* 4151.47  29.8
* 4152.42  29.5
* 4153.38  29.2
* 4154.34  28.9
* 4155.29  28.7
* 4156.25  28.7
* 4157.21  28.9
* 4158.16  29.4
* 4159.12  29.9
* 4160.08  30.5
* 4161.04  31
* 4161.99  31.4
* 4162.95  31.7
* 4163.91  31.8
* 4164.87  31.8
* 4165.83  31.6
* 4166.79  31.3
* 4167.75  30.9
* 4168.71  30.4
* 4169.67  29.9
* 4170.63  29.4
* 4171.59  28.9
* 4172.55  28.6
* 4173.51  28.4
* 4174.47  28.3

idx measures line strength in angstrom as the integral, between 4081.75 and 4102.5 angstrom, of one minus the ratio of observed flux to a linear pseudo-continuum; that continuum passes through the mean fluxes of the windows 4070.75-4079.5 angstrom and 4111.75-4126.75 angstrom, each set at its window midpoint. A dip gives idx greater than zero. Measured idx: -0.3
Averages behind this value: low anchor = 27.4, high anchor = 31.3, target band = 29.4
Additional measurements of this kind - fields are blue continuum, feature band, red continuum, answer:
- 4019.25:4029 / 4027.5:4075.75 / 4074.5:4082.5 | 2.0 angstrom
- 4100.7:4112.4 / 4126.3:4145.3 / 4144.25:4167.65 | 0.2 angstrom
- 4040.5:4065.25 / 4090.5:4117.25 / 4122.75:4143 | -0.8 angstrom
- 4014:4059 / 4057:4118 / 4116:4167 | 0.9 angstrom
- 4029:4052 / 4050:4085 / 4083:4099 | 2.2 angstrom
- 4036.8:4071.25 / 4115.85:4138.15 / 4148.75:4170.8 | -0.6 angstrom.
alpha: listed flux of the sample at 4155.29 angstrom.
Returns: 28.7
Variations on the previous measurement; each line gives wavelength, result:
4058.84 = 26.7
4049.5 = 26.2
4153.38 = 29.2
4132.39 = 27.5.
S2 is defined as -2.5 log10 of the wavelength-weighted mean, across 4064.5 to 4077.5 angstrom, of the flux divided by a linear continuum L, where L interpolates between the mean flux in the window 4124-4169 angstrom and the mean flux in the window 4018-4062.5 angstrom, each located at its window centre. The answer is 0.06 mag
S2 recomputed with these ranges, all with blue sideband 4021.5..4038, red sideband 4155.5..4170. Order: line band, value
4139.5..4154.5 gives 0.05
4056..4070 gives 0.11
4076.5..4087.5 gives 0.02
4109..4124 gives -0.05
